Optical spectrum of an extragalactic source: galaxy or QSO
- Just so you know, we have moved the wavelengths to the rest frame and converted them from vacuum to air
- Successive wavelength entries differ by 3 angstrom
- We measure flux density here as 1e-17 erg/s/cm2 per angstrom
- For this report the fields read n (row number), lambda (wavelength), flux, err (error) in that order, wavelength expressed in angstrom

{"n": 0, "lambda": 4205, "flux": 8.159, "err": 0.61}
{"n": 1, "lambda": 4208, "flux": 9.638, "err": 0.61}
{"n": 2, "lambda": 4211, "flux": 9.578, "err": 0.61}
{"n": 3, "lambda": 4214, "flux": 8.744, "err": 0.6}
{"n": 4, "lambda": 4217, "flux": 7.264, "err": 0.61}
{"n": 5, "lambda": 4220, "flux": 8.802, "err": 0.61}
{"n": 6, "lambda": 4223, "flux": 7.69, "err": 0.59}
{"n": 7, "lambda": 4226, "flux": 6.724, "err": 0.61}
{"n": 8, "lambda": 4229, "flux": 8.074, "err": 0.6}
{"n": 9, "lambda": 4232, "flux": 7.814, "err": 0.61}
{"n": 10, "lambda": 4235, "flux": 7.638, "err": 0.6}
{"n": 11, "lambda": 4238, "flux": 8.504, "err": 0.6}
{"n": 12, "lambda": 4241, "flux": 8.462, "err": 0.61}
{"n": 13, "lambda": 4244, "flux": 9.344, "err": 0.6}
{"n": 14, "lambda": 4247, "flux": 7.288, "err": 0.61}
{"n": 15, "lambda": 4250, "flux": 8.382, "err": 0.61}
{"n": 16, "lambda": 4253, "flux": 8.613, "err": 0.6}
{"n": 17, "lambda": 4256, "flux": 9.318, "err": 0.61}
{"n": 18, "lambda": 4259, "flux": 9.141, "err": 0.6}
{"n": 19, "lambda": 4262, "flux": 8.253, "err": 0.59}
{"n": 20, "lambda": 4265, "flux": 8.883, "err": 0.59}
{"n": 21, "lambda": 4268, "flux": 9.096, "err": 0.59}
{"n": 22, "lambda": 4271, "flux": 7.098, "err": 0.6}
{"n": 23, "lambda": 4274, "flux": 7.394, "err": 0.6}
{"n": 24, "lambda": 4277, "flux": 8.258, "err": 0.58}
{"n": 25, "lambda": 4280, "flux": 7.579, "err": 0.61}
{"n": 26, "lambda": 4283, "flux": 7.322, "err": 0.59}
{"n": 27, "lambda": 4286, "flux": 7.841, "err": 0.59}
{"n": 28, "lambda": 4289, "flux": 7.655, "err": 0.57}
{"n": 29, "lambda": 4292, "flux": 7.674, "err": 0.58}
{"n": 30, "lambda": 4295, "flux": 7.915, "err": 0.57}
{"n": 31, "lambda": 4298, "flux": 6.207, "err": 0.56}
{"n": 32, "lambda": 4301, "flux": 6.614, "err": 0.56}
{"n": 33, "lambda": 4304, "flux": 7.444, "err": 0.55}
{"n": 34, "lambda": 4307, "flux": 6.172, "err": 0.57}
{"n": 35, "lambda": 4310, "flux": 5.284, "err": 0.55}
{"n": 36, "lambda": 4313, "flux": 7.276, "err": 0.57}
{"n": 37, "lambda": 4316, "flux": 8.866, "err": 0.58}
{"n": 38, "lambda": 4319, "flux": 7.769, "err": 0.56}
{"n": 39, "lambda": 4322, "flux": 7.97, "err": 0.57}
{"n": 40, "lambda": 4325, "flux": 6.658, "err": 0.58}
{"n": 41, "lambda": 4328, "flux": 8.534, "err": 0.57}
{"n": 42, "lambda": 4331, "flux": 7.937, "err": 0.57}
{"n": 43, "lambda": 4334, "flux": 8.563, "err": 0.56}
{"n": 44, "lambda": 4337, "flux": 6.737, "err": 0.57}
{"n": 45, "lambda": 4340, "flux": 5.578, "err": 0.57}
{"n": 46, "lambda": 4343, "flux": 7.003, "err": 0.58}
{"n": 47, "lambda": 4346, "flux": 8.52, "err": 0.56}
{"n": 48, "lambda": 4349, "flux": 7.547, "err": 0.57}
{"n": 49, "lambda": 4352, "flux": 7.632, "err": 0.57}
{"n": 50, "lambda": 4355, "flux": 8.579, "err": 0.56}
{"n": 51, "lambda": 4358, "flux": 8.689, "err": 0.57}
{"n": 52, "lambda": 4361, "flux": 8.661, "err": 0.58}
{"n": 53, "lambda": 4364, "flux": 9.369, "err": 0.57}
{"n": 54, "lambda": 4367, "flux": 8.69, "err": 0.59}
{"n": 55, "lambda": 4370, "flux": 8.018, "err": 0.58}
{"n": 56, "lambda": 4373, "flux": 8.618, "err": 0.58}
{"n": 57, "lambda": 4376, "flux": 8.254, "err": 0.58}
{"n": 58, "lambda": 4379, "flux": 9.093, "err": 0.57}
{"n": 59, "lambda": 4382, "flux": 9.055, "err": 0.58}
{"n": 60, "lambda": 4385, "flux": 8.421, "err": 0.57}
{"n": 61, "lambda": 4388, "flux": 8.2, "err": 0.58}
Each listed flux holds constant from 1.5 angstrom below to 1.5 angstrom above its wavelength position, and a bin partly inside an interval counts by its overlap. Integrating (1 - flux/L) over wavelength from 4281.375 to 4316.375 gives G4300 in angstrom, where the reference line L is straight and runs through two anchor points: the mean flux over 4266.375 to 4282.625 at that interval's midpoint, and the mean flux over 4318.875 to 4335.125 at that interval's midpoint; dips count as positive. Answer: 3.3 angstrom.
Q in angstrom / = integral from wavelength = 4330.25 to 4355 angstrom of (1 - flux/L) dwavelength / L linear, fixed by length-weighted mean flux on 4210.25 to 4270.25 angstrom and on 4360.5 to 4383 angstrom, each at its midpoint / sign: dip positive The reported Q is 3.3 angstrom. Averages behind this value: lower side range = 8.35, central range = 7.49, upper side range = 8.71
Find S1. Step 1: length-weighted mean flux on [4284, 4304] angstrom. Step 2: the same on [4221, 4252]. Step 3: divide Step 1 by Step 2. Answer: 0.91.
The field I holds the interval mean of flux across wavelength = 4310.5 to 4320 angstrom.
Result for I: 7.7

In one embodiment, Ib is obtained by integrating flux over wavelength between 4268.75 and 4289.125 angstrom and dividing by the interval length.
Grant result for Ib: 7.64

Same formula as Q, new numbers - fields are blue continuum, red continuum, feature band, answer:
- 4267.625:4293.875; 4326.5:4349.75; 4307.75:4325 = 0.68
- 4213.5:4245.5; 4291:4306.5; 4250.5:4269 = -2.92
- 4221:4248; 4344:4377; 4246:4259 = -0.79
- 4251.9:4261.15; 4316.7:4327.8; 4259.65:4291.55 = 2.42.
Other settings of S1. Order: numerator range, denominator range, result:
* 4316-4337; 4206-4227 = 0.94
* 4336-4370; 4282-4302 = 1.08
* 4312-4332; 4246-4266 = 0.92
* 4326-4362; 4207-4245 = 0.94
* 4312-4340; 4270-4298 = 1.02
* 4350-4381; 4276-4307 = 1.16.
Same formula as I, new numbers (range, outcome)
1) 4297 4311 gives 6.39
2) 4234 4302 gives 8.03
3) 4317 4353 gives 7.55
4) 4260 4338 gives 7.59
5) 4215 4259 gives 8.18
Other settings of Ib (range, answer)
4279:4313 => 7.07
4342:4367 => 8.3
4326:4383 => 8.14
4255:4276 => 8.43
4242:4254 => 8.4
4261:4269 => 8.75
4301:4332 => 7.34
